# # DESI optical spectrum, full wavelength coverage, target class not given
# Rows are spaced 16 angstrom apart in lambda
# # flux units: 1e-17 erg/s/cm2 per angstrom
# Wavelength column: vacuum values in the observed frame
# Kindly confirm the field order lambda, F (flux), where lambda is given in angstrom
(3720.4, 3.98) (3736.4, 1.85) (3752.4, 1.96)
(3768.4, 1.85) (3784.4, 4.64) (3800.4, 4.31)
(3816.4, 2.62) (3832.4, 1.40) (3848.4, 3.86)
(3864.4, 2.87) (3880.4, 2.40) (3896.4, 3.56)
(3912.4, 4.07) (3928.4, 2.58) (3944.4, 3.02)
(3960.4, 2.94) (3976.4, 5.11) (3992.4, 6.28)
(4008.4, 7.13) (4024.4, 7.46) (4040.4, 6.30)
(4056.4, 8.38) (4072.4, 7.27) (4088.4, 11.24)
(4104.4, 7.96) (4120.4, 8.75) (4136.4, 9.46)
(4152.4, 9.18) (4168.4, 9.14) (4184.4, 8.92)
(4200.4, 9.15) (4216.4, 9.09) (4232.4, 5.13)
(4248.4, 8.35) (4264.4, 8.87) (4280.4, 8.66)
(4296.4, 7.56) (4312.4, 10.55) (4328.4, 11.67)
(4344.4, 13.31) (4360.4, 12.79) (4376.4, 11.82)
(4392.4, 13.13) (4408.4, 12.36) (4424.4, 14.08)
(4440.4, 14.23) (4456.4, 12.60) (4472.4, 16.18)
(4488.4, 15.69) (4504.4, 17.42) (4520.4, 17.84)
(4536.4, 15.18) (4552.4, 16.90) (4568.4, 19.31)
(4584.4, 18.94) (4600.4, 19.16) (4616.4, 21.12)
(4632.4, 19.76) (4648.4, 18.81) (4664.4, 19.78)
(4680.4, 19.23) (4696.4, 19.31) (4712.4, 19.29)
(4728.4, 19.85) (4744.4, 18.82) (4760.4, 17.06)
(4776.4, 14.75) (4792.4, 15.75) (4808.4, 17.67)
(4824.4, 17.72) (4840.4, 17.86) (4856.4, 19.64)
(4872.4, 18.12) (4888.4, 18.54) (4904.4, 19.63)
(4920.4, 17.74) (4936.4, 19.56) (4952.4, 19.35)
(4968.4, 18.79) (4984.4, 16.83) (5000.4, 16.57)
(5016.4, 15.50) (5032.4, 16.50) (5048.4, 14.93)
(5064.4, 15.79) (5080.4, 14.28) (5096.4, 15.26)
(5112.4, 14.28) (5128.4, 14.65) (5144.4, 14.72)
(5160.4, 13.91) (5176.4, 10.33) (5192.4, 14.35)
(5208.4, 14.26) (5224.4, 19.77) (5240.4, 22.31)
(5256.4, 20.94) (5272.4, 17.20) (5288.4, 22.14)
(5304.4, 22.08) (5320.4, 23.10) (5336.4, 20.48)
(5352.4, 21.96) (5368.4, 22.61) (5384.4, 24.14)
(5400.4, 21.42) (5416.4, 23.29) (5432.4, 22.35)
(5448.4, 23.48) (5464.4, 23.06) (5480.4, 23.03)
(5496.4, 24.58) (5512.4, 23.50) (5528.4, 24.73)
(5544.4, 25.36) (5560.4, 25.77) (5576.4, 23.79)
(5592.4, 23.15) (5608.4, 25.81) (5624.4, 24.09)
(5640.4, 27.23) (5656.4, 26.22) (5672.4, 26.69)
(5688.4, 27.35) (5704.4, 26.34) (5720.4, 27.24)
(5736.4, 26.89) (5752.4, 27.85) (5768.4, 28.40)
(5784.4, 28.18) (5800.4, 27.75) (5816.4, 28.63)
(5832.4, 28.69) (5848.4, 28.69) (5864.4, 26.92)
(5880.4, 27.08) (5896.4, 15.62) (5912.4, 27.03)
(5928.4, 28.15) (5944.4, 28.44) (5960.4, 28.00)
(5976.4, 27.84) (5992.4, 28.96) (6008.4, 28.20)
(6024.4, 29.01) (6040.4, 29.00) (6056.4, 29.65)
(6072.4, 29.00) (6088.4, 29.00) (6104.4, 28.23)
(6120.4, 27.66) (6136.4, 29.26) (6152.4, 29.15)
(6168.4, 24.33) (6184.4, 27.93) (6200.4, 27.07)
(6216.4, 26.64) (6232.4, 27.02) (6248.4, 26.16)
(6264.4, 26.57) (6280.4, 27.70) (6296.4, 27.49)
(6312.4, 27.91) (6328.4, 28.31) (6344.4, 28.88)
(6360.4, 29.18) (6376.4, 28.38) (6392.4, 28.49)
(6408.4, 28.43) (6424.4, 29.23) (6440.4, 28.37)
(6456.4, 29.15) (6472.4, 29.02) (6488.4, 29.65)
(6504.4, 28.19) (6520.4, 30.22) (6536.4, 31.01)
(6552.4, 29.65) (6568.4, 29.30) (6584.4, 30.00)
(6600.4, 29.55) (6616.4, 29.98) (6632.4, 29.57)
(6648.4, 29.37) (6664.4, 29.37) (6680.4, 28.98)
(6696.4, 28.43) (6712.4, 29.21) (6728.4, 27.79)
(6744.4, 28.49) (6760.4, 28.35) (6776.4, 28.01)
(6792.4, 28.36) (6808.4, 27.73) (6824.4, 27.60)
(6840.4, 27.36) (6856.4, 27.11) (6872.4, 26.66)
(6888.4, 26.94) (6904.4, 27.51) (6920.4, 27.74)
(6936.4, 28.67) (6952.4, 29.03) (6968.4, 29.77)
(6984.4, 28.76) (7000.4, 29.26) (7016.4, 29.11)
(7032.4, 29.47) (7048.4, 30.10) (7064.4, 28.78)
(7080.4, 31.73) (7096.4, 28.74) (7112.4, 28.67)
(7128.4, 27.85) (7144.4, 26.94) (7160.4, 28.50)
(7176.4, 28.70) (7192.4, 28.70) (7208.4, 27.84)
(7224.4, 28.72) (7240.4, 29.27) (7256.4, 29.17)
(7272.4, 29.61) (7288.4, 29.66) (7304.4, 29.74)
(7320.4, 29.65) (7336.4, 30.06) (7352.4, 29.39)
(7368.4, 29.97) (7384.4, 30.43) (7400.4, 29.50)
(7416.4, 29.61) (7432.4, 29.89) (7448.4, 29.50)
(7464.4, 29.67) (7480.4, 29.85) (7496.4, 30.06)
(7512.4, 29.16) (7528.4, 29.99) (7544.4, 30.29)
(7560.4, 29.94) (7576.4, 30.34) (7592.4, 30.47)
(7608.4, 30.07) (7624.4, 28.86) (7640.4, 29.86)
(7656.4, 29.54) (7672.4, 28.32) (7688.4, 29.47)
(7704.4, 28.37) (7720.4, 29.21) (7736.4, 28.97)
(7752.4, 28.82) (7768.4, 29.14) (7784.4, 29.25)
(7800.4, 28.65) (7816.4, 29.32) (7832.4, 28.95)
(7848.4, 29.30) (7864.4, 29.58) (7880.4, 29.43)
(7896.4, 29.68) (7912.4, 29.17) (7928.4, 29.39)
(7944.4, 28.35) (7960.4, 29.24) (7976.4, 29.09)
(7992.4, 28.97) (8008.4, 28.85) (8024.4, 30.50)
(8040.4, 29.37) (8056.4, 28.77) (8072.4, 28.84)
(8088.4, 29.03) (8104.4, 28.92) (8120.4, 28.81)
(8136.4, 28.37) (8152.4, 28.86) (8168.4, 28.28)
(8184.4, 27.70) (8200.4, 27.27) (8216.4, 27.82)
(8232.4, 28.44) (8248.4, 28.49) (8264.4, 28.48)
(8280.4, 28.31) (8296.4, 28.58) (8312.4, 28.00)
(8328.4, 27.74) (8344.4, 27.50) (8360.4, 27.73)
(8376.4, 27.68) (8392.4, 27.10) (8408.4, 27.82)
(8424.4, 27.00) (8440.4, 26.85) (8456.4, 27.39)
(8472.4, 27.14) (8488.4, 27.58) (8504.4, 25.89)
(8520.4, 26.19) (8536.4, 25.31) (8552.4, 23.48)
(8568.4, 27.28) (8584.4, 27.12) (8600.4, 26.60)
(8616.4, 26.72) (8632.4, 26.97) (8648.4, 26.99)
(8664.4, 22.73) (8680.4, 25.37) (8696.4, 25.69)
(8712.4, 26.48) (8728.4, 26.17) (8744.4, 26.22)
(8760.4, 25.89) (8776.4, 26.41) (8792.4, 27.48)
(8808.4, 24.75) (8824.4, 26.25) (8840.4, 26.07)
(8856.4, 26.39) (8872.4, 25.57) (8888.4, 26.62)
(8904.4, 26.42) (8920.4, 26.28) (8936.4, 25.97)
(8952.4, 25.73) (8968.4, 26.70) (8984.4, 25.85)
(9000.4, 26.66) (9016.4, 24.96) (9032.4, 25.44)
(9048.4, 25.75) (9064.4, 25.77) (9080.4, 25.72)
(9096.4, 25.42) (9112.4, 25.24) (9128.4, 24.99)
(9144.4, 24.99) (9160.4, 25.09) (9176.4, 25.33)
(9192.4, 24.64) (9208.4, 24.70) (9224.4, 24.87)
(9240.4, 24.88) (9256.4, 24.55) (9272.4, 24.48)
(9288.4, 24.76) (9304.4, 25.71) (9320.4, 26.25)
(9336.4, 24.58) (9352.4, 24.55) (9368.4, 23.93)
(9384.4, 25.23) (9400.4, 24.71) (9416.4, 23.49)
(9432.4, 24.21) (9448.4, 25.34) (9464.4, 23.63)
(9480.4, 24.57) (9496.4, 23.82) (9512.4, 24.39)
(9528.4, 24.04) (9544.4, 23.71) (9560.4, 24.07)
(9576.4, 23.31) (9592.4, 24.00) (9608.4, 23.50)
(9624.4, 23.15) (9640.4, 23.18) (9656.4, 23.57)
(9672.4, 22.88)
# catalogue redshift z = 0.000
